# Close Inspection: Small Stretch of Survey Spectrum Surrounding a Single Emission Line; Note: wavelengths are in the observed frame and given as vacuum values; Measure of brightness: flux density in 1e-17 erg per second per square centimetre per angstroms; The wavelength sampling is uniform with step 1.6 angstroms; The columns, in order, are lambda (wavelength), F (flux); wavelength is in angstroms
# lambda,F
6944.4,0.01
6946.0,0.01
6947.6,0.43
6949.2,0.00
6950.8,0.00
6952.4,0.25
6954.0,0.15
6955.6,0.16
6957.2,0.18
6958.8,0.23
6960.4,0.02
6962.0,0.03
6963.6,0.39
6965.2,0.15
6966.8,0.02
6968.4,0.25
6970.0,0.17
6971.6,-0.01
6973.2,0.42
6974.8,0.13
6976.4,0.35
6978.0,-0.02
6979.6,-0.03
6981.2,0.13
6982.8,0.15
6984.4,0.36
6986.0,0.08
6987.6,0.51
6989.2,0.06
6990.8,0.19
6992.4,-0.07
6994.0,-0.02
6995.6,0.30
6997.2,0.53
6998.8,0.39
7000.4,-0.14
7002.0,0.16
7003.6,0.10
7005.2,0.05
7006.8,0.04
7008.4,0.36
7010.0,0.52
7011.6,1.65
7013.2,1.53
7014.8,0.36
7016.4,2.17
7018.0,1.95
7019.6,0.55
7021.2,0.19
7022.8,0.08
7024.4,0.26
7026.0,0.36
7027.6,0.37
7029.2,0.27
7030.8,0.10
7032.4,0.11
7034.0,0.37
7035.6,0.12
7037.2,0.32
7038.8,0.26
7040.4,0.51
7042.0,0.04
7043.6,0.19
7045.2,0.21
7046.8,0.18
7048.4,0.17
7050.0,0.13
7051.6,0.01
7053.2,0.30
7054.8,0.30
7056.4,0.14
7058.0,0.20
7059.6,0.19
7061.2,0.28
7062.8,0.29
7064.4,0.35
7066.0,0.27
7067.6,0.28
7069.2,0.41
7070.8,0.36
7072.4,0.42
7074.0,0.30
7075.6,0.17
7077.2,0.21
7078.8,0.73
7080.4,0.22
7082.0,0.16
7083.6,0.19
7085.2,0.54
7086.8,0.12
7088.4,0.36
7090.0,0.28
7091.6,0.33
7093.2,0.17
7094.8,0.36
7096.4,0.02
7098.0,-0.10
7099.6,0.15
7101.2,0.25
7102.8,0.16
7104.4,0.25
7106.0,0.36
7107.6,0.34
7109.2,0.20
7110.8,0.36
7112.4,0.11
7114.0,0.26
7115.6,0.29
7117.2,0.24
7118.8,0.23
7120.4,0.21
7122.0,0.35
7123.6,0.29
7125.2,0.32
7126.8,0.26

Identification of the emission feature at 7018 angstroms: [O II] 3727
